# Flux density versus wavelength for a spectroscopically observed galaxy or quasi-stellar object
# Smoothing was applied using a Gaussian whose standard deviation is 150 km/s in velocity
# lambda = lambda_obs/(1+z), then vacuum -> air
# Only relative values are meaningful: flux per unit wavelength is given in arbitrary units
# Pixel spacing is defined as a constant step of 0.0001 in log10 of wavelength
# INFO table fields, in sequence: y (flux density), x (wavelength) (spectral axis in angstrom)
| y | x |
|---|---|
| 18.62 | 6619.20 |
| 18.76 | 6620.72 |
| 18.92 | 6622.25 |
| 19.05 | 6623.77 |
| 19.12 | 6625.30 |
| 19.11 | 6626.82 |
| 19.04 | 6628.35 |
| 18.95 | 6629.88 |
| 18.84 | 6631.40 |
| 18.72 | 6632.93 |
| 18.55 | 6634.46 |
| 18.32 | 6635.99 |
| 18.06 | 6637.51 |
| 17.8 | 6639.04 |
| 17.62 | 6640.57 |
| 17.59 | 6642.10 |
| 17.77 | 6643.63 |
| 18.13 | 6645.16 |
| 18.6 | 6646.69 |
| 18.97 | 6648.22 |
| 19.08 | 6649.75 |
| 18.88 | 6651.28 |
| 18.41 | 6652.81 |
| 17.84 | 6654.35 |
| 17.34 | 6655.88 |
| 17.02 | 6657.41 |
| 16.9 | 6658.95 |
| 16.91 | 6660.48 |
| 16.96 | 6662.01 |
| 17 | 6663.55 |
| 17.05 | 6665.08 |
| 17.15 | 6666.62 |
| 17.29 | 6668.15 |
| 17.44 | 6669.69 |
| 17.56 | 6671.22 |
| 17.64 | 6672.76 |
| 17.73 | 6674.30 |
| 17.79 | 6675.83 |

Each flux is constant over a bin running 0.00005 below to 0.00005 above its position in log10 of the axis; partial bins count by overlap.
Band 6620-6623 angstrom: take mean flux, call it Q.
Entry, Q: 18.8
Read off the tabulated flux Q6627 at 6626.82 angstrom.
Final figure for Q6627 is 19.11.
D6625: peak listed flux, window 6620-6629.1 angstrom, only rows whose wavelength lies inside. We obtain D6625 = 19.12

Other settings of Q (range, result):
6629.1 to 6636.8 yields 18.7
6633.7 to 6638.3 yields 18.3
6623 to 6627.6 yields 19.1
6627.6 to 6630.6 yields 19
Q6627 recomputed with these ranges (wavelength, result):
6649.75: 19.08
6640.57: 17.62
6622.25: 18.92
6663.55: 17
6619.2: 18.62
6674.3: 17.73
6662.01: 16.96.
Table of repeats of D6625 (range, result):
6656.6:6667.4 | 17.15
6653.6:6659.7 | 17.84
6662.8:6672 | 17.56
